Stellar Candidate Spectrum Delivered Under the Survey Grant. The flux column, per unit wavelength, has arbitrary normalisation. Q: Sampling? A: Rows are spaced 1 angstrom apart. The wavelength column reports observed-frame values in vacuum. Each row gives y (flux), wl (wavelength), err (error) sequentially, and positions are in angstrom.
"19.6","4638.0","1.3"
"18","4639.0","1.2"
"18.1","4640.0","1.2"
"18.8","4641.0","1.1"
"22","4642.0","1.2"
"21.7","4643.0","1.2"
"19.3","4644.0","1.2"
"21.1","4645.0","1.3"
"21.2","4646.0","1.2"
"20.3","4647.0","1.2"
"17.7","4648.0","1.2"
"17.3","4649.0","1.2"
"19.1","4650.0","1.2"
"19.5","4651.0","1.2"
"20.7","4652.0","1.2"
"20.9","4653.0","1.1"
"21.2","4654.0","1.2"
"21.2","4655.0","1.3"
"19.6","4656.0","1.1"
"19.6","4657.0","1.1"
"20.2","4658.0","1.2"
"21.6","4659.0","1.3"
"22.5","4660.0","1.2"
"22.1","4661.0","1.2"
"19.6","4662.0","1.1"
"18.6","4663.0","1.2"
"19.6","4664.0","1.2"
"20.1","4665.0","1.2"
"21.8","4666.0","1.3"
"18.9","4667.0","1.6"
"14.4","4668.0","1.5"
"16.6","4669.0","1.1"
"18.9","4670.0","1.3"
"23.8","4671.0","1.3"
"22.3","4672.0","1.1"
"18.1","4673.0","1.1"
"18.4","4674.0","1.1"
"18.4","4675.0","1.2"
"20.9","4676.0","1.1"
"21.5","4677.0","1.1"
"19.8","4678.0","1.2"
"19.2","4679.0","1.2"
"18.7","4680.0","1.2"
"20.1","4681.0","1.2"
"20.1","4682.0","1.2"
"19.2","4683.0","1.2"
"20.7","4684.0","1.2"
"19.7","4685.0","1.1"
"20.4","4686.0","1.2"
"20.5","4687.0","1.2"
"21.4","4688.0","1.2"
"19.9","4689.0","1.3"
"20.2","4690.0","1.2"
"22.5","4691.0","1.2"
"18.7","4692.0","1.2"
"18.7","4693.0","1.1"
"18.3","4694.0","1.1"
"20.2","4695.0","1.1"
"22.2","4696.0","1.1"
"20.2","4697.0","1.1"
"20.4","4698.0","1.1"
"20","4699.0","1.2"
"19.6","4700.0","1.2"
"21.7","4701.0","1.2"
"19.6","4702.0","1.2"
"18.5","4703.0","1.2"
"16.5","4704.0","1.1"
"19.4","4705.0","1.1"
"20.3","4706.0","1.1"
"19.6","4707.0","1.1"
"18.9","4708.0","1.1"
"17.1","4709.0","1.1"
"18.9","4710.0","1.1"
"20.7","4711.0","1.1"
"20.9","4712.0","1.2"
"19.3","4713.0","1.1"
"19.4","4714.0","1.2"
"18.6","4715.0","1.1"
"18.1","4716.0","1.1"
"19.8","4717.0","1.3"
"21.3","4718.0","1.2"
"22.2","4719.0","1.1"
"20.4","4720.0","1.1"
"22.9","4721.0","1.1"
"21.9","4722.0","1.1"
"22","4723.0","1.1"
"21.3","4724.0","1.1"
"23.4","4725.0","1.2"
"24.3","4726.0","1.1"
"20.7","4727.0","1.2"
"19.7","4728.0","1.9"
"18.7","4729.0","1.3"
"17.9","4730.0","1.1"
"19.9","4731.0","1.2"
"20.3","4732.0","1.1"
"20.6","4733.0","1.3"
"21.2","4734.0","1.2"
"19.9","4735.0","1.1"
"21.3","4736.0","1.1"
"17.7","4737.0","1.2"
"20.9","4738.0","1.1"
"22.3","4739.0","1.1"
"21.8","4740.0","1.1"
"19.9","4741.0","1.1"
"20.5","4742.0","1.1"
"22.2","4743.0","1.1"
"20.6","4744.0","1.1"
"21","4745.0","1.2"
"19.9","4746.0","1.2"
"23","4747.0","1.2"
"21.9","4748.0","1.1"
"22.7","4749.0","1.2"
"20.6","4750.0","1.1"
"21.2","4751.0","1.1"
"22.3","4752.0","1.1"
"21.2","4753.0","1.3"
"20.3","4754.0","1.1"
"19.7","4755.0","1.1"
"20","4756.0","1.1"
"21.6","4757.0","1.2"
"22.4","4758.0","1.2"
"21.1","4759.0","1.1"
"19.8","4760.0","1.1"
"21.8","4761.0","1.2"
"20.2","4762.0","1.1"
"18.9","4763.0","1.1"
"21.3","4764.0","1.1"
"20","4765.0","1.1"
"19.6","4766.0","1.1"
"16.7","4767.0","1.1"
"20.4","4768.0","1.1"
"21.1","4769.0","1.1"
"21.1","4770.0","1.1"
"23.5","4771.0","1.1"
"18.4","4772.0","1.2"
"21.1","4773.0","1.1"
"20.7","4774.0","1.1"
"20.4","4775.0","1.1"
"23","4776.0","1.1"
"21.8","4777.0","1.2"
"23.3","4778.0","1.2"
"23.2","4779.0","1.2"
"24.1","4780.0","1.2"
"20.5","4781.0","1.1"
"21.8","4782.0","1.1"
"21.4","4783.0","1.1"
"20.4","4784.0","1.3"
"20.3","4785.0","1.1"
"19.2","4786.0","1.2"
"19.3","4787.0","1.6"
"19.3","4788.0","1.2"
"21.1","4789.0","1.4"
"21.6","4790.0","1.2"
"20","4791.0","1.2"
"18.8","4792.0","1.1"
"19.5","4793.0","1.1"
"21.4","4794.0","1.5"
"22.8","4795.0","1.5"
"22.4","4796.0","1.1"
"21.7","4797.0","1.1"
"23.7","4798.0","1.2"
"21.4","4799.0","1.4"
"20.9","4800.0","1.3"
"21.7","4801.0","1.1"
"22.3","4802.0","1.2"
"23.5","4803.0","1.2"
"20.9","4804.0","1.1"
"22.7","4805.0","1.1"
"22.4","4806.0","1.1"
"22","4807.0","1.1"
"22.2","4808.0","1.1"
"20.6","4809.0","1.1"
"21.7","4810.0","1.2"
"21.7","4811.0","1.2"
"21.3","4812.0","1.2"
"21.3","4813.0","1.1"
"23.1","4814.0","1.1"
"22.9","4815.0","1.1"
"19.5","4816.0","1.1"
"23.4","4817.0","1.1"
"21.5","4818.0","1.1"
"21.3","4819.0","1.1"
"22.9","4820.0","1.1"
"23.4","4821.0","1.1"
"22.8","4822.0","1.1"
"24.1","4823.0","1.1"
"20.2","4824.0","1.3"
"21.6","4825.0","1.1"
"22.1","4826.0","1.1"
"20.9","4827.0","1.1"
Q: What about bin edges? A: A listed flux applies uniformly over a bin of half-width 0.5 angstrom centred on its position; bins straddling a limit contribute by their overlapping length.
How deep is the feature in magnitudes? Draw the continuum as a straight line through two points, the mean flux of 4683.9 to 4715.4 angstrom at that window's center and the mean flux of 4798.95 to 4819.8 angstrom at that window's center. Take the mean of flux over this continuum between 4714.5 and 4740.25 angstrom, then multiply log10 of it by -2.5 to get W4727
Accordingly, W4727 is -0.02 mag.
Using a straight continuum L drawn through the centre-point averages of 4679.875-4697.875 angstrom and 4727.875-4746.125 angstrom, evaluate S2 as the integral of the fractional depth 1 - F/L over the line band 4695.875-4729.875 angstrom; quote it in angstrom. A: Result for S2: 0.07 angstrom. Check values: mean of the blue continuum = 20.1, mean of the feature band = 20.2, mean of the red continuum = 20.4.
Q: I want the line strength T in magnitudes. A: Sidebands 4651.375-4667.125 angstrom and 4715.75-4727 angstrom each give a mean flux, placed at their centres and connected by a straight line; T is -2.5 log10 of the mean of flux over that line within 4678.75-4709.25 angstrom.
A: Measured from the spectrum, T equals 0.073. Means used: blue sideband 20.5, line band 19.8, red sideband 21.6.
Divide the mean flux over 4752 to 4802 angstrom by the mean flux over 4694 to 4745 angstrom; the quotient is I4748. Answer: 1.03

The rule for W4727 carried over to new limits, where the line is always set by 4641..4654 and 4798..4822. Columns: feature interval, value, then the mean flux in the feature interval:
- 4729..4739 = 0.06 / 20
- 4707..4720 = 0.07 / 19.6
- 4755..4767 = 0.05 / 20.4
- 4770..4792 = 0.03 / 21.1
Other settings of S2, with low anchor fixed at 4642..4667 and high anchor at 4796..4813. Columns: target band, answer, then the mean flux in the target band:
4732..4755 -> 0.3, 21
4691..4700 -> 0.3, 20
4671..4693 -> 0.5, 20.1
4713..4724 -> 0.2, 20.6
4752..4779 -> 0.8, 20.8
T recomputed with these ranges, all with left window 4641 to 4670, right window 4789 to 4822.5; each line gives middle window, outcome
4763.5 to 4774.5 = 0.051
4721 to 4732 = -0.013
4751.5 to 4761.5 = 0.008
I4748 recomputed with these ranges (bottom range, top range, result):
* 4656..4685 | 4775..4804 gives 1.08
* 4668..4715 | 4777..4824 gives 1.10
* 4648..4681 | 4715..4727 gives 1.08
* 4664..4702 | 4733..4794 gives 1.05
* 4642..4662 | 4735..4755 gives 1.03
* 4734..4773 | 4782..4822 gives 1.04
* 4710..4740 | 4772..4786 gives 1.04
